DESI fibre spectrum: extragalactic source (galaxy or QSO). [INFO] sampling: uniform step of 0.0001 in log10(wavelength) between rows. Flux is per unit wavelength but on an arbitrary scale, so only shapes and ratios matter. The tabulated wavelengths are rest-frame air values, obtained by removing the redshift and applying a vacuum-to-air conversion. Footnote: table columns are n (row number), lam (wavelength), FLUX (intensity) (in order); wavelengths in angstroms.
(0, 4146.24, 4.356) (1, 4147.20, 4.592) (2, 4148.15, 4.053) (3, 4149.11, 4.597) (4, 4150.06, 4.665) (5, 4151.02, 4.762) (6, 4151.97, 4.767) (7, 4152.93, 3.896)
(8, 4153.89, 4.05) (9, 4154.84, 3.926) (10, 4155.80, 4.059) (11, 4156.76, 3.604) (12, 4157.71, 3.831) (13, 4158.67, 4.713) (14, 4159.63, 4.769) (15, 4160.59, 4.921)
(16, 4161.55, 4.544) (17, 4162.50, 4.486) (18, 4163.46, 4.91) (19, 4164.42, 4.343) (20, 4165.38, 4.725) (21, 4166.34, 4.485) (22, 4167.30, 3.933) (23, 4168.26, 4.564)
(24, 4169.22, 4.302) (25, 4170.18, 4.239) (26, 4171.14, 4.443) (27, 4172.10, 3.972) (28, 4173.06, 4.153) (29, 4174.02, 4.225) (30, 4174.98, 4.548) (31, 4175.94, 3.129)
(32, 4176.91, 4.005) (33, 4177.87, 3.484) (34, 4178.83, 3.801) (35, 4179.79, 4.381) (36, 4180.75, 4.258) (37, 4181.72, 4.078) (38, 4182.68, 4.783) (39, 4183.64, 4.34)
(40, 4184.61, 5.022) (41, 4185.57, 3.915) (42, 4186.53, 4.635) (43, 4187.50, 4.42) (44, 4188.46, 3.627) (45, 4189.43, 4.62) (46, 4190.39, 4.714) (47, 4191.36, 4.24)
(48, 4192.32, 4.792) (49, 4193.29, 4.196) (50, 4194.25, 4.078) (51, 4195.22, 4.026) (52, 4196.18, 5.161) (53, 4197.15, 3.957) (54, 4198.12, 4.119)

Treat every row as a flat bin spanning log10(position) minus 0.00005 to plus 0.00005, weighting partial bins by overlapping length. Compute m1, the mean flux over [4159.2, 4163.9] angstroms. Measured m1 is 4.73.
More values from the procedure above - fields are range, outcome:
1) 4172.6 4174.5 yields 4.19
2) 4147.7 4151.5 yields 4.53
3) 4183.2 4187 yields 4.48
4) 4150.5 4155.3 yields 4.29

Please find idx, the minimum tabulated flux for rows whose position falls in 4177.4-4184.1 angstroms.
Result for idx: 3.484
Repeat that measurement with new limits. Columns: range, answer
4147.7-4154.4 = 3.896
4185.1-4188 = 3.915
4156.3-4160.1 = 3.604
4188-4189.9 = 3.627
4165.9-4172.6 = 3.933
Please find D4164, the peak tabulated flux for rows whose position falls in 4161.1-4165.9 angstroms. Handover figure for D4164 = 4.91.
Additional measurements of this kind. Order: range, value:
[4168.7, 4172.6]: 4.443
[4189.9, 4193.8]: 4.792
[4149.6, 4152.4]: 4.767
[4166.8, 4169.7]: 4.564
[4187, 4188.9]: 4.42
